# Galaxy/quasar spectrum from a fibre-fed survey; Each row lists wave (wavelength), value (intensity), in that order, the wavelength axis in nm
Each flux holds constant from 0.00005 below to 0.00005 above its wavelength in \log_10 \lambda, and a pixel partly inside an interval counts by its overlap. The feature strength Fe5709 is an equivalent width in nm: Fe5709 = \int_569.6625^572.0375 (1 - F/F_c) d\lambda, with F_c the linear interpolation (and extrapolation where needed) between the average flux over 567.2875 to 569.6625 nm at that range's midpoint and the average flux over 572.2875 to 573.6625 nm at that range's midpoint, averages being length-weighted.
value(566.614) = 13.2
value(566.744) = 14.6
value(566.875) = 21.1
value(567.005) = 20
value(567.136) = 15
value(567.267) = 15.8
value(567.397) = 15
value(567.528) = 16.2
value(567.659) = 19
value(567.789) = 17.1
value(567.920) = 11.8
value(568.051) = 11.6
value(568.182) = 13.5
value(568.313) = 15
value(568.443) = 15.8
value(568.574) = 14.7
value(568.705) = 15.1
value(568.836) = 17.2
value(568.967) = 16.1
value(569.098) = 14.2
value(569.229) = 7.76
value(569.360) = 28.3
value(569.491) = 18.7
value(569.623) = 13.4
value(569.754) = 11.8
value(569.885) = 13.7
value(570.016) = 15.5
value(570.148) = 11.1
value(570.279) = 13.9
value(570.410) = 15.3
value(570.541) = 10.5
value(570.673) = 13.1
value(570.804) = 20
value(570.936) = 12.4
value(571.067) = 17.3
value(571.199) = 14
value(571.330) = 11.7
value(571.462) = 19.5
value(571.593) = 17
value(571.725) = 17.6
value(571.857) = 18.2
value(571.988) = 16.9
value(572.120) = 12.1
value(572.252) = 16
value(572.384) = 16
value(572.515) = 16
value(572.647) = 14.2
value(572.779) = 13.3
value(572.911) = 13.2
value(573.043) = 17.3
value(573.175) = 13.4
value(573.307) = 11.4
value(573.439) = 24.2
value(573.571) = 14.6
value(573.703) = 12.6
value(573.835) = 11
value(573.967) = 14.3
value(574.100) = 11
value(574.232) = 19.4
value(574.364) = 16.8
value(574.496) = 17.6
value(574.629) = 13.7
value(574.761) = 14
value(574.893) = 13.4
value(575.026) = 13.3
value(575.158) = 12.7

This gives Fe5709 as 0.08 nm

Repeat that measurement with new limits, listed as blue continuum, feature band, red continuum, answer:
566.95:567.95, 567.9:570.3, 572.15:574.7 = 0.18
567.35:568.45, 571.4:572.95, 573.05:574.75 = -0.09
